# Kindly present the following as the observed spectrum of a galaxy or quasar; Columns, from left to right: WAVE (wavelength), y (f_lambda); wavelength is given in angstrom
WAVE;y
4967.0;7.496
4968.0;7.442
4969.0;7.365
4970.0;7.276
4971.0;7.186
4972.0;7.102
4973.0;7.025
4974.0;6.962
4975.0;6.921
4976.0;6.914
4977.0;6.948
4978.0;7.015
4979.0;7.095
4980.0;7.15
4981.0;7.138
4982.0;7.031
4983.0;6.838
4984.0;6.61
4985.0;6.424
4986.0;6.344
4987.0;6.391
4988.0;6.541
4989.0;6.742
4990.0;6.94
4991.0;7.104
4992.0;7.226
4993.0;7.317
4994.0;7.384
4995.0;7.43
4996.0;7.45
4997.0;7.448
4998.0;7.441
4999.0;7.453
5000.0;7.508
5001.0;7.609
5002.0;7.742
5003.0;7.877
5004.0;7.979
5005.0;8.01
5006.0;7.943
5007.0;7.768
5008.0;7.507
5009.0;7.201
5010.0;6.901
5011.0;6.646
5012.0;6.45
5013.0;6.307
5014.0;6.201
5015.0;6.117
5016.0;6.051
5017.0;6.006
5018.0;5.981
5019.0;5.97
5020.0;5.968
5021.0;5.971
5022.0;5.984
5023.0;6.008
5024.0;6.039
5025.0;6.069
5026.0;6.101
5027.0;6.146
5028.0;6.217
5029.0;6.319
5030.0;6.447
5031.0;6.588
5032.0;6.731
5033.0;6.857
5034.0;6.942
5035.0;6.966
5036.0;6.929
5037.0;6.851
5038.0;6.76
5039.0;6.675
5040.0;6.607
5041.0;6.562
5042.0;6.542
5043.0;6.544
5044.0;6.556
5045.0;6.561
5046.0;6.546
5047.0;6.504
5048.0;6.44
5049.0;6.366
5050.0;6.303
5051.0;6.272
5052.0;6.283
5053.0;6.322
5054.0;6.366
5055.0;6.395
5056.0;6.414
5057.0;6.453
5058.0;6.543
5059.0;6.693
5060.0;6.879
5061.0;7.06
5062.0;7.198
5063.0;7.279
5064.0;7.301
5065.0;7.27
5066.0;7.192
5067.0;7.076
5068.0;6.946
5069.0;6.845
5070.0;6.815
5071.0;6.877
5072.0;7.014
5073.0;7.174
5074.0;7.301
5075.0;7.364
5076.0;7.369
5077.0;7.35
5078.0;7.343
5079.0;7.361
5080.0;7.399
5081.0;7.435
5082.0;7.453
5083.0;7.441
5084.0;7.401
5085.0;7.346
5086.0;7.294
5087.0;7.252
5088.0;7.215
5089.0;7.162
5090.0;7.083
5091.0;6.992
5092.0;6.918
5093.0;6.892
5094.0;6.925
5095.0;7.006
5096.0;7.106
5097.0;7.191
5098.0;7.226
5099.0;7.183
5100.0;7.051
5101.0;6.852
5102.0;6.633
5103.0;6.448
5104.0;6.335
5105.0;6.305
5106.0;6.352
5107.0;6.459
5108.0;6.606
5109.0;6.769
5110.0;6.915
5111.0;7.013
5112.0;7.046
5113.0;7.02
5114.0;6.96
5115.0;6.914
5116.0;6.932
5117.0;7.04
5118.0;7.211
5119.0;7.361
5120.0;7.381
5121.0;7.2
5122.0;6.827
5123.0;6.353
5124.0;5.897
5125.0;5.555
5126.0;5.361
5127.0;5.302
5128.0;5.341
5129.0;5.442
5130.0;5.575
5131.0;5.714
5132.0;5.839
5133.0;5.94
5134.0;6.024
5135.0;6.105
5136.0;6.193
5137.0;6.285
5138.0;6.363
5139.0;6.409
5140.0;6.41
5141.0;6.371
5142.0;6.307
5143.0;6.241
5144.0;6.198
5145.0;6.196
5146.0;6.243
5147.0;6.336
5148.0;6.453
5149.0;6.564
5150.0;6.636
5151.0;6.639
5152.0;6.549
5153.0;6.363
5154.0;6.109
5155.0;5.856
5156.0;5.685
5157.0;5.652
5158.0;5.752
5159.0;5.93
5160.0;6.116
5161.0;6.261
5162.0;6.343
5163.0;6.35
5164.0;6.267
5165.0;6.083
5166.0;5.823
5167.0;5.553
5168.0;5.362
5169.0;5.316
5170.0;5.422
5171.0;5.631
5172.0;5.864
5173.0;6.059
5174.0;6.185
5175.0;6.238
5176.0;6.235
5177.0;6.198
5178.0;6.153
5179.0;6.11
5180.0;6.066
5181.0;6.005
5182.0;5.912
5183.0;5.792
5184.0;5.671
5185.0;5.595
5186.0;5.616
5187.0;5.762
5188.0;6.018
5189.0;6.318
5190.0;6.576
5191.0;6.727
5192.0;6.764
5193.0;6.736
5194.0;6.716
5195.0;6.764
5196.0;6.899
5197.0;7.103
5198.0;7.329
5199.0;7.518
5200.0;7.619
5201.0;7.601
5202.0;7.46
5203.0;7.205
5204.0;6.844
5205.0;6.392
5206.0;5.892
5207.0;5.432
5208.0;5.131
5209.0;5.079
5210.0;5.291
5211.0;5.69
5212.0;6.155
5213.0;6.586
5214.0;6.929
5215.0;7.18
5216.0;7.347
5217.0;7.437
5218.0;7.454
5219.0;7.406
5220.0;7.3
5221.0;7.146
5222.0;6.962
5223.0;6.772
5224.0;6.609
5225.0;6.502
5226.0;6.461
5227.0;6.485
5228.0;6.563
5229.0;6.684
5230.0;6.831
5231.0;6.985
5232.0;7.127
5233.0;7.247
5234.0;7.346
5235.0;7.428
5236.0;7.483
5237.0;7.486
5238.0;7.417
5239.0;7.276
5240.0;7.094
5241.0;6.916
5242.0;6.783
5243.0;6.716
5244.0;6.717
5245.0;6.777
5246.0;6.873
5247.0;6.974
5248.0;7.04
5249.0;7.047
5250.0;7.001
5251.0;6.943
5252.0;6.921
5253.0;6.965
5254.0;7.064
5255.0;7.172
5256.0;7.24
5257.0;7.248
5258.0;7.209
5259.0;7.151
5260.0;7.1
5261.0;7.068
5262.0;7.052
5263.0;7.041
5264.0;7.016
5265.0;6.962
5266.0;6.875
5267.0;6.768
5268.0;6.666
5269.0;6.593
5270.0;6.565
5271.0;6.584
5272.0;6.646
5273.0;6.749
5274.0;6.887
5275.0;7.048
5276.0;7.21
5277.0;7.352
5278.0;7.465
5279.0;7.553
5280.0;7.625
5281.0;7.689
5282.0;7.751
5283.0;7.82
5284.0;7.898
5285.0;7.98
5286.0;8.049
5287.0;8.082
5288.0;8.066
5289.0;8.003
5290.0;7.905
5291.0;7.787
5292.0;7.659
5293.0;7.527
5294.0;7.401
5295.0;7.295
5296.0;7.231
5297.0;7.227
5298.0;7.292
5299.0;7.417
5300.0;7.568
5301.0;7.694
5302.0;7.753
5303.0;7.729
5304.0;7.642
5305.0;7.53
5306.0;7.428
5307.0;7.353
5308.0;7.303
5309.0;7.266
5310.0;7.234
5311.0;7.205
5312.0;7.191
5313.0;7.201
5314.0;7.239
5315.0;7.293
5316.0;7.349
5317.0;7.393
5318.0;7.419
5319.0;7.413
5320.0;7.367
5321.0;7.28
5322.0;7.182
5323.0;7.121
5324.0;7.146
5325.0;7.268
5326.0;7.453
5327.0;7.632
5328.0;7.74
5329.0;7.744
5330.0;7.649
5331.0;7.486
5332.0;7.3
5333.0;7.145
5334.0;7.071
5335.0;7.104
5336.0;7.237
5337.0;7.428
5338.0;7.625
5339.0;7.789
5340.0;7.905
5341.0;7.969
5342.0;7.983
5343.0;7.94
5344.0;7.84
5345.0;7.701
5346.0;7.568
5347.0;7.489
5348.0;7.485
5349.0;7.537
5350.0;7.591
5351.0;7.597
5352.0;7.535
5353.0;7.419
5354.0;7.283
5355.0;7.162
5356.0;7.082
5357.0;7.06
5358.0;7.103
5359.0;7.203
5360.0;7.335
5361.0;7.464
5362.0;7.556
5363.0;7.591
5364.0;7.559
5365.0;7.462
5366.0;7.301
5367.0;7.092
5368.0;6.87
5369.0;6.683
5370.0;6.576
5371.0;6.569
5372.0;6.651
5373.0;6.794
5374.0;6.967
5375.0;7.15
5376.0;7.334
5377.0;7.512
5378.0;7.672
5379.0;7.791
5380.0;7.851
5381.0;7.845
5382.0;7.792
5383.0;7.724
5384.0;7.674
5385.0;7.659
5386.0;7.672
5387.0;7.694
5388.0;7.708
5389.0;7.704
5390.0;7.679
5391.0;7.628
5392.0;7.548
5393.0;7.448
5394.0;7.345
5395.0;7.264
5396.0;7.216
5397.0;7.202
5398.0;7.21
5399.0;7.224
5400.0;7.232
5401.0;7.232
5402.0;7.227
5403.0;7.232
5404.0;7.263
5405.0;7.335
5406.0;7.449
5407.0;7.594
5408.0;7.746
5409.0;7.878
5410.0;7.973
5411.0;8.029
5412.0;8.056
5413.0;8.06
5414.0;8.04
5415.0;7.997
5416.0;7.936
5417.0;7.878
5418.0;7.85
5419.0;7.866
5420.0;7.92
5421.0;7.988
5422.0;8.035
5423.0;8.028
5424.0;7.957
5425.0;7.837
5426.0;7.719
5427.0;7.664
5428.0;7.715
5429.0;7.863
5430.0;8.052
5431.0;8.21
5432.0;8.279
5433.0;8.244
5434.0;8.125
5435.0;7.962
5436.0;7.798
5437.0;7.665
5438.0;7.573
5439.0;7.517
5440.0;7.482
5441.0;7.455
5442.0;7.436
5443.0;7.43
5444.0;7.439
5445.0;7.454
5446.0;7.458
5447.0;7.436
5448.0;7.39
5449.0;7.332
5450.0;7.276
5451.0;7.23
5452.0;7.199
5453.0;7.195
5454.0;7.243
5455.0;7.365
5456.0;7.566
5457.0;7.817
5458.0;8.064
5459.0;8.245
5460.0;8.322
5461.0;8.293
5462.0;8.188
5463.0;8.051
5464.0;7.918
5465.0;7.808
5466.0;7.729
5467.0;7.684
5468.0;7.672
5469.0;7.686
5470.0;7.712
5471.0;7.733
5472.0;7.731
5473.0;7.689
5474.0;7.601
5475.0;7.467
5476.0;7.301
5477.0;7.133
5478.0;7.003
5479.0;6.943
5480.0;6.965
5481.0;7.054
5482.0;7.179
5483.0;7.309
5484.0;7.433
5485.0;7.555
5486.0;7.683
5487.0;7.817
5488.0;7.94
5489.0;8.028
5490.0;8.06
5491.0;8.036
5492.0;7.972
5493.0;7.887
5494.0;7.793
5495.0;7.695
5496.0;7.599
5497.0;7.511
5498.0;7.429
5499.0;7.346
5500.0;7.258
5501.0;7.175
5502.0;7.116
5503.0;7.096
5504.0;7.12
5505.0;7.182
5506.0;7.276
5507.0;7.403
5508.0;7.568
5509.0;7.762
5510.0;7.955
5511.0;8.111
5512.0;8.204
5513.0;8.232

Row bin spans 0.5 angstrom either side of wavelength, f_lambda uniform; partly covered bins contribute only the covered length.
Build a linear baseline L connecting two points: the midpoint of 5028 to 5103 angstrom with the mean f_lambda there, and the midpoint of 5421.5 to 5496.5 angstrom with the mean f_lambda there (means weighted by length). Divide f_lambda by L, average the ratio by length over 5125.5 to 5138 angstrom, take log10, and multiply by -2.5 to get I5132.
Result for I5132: 0.21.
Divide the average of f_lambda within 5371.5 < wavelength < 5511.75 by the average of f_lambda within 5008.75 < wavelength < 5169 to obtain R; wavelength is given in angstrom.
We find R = 1.16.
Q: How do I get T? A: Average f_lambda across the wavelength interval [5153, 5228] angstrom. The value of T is 6.34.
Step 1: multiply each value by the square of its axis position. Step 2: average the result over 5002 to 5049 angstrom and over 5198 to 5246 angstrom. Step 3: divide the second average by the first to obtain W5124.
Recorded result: 1.11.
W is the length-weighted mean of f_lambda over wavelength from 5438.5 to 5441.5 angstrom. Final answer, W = 7.48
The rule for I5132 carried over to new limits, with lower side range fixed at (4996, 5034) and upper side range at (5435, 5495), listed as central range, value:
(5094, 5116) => 0.015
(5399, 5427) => -0.034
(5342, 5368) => -0.006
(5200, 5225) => 0.075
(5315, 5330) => -0.009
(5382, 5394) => -0.026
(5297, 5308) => -0.032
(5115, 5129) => 0.087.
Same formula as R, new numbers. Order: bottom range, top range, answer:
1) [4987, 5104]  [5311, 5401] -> 1.08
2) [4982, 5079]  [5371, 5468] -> 1.12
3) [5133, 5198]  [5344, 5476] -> 1.23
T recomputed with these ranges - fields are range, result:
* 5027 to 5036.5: 6.64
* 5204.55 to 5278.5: 6.85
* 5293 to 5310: 7.44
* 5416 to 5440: 7.89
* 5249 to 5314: 7.31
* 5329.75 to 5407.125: 7.41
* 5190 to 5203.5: 7.09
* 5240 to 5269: 6.97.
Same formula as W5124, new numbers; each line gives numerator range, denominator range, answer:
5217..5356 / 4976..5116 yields 1.17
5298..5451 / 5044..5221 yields 1.26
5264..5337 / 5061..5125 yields 1.14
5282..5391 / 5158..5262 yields 1.19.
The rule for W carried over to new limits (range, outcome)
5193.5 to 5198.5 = 6.96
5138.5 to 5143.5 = 6.35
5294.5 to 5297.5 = 7.25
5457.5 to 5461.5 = 8.23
